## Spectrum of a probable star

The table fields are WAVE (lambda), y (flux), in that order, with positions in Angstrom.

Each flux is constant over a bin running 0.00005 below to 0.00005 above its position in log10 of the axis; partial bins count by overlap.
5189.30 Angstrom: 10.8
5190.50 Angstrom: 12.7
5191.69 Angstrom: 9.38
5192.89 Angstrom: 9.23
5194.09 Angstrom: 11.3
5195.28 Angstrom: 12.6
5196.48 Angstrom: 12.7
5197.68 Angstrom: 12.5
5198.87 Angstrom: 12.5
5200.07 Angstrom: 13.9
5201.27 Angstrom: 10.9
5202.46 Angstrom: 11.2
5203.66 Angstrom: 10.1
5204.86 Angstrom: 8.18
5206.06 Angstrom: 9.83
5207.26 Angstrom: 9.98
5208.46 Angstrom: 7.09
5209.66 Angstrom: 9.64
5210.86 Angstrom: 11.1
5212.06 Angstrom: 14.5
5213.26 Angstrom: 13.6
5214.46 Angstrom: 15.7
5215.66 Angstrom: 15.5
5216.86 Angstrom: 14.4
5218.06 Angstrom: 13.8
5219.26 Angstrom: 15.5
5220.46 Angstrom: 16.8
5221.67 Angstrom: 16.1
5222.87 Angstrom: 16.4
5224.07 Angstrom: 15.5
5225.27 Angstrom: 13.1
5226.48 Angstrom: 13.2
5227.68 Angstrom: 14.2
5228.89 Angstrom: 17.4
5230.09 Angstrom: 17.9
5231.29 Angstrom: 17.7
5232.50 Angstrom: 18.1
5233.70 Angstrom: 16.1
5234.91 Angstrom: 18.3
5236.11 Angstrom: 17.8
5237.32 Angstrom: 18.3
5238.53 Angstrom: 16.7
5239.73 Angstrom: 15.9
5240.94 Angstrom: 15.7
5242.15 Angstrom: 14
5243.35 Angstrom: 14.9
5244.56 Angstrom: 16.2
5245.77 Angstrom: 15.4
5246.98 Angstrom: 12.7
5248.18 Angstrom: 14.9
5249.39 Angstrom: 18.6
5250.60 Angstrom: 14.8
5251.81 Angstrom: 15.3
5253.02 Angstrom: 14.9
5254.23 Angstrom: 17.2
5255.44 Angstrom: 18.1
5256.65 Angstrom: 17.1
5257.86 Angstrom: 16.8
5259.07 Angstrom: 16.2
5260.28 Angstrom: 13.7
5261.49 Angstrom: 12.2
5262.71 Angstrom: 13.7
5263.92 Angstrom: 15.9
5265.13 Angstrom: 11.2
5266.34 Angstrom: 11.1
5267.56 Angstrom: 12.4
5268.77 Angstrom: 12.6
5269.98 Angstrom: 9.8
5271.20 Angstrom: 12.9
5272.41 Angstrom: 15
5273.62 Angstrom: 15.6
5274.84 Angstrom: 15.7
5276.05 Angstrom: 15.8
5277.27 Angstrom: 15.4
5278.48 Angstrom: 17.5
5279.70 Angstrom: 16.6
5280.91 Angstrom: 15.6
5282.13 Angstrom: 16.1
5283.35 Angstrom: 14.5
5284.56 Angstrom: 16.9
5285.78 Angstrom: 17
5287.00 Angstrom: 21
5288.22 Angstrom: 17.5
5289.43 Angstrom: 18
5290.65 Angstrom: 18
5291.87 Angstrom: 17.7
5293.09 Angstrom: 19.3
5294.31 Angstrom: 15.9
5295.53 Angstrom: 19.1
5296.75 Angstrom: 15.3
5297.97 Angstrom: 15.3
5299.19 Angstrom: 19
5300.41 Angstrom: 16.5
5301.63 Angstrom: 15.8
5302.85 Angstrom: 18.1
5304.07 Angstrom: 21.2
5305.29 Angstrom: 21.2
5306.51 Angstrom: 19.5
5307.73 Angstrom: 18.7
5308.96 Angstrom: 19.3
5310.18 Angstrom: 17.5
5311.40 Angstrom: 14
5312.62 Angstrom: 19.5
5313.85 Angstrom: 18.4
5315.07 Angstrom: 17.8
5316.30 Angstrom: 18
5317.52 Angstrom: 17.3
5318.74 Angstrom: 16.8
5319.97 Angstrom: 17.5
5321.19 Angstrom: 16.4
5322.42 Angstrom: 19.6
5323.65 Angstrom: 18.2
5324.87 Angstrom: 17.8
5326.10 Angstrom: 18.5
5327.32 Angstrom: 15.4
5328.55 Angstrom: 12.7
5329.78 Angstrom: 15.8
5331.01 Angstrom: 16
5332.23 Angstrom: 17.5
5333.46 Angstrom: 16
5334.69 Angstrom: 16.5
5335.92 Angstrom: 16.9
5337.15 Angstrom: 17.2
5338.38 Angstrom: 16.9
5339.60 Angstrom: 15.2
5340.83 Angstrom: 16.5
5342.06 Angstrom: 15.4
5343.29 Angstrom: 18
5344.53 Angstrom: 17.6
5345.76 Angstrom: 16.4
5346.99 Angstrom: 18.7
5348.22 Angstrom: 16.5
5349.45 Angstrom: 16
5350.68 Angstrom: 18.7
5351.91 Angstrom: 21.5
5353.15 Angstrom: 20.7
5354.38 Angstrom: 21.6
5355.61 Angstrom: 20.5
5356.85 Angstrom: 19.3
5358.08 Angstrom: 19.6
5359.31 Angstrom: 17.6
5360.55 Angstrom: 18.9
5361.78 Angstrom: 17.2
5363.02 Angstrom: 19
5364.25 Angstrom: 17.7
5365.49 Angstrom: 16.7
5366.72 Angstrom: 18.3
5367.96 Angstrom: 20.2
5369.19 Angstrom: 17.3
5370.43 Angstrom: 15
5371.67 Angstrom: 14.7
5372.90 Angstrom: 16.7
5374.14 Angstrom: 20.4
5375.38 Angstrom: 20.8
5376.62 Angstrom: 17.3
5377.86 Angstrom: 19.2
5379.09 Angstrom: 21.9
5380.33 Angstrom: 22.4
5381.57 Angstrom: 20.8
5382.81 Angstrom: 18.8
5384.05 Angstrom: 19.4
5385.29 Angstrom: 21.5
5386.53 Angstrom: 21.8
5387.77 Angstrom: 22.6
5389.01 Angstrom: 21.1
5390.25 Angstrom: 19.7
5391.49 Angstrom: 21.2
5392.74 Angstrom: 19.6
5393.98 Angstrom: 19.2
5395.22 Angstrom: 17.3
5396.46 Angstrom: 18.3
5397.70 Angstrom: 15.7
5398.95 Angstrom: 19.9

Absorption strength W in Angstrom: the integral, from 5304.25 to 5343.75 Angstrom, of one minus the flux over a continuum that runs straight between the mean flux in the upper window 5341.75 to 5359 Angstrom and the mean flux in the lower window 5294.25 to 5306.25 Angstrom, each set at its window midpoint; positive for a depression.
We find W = 2.0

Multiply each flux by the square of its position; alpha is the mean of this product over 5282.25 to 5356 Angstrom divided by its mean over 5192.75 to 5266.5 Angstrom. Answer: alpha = 1.3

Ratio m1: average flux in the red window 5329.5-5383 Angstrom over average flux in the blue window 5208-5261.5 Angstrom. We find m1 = 1.18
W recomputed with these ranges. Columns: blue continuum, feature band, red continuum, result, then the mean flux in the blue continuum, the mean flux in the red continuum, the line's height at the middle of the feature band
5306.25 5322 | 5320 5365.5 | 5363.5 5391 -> 2.10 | 17.7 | 19.3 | 18.4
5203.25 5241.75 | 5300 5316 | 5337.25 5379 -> -1.44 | 14.5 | 18.1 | 16.8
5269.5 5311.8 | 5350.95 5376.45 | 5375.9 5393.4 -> 1.36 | 17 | 20.5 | 19.7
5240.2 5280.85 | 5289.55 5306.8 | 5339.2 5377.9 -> -1.99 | 14.9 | 18.1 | 16.1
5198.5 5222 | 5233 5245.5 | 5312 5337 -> -2.50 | 12.5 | 17.1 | 13.7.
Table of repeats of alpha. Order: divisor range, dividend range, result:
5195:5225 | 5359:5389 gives 1.58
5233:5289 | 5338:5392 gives 1.26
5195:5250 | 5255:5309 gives 1.16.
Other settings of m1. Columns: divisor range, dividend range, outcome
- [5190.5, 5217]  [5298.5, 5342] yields 1.50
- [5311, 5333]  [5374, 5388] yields 1.20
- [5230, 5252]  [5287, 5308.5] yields 1.11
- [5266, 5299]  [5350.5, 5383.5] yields 1.19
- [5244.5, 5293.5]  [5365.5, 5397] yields 1.25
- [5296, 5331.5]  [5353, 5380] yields 1.07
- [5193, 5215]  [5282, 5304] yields 1.52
